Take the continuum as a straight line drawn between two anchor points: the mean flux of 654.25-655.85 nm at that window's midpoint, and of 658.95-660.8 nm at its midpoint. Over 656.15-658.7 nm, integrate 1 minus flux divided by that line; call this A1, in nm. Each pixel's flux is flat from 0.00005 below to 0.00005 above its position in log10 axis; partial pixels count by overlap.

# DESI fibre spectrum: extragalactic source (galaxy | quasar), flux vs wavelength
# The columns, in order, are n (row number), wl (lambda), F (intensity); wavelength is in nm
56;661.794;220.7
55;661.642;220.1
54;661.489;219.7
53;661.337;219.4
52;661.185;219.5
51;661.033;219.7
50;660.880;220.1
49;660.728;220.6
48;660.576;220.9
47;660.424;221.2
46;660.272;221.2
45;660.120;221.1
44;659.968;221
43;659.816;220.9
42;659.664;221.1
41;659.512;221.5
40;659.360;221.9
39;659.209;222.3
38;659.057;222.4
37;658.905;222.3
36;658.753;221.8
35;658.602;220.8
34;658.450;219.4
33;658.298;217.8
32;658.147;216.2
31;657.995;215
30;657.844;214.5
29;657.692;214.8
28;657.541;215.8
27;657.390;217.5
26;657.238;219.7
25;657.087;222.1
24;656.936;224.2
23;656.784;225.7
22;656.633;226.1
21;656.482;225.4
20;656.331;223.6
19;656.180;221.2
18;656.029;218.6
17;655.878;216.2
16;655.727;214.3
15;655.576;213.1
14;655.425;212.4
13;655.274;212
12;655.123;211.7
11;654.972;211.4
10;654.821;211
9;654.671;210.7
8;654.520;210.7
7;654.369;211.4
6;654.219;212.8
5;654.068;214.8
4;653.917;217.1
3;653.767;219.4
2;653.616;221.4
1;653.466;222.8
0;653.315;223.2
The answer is -0.040 nm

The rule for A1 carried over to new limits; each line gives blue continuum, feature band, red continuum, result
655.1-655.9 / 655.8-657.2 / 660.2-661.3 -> -0.05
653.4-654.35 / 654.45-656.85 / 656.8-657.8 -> 0.02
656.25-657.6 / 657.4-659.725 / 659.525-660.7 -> 0.03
